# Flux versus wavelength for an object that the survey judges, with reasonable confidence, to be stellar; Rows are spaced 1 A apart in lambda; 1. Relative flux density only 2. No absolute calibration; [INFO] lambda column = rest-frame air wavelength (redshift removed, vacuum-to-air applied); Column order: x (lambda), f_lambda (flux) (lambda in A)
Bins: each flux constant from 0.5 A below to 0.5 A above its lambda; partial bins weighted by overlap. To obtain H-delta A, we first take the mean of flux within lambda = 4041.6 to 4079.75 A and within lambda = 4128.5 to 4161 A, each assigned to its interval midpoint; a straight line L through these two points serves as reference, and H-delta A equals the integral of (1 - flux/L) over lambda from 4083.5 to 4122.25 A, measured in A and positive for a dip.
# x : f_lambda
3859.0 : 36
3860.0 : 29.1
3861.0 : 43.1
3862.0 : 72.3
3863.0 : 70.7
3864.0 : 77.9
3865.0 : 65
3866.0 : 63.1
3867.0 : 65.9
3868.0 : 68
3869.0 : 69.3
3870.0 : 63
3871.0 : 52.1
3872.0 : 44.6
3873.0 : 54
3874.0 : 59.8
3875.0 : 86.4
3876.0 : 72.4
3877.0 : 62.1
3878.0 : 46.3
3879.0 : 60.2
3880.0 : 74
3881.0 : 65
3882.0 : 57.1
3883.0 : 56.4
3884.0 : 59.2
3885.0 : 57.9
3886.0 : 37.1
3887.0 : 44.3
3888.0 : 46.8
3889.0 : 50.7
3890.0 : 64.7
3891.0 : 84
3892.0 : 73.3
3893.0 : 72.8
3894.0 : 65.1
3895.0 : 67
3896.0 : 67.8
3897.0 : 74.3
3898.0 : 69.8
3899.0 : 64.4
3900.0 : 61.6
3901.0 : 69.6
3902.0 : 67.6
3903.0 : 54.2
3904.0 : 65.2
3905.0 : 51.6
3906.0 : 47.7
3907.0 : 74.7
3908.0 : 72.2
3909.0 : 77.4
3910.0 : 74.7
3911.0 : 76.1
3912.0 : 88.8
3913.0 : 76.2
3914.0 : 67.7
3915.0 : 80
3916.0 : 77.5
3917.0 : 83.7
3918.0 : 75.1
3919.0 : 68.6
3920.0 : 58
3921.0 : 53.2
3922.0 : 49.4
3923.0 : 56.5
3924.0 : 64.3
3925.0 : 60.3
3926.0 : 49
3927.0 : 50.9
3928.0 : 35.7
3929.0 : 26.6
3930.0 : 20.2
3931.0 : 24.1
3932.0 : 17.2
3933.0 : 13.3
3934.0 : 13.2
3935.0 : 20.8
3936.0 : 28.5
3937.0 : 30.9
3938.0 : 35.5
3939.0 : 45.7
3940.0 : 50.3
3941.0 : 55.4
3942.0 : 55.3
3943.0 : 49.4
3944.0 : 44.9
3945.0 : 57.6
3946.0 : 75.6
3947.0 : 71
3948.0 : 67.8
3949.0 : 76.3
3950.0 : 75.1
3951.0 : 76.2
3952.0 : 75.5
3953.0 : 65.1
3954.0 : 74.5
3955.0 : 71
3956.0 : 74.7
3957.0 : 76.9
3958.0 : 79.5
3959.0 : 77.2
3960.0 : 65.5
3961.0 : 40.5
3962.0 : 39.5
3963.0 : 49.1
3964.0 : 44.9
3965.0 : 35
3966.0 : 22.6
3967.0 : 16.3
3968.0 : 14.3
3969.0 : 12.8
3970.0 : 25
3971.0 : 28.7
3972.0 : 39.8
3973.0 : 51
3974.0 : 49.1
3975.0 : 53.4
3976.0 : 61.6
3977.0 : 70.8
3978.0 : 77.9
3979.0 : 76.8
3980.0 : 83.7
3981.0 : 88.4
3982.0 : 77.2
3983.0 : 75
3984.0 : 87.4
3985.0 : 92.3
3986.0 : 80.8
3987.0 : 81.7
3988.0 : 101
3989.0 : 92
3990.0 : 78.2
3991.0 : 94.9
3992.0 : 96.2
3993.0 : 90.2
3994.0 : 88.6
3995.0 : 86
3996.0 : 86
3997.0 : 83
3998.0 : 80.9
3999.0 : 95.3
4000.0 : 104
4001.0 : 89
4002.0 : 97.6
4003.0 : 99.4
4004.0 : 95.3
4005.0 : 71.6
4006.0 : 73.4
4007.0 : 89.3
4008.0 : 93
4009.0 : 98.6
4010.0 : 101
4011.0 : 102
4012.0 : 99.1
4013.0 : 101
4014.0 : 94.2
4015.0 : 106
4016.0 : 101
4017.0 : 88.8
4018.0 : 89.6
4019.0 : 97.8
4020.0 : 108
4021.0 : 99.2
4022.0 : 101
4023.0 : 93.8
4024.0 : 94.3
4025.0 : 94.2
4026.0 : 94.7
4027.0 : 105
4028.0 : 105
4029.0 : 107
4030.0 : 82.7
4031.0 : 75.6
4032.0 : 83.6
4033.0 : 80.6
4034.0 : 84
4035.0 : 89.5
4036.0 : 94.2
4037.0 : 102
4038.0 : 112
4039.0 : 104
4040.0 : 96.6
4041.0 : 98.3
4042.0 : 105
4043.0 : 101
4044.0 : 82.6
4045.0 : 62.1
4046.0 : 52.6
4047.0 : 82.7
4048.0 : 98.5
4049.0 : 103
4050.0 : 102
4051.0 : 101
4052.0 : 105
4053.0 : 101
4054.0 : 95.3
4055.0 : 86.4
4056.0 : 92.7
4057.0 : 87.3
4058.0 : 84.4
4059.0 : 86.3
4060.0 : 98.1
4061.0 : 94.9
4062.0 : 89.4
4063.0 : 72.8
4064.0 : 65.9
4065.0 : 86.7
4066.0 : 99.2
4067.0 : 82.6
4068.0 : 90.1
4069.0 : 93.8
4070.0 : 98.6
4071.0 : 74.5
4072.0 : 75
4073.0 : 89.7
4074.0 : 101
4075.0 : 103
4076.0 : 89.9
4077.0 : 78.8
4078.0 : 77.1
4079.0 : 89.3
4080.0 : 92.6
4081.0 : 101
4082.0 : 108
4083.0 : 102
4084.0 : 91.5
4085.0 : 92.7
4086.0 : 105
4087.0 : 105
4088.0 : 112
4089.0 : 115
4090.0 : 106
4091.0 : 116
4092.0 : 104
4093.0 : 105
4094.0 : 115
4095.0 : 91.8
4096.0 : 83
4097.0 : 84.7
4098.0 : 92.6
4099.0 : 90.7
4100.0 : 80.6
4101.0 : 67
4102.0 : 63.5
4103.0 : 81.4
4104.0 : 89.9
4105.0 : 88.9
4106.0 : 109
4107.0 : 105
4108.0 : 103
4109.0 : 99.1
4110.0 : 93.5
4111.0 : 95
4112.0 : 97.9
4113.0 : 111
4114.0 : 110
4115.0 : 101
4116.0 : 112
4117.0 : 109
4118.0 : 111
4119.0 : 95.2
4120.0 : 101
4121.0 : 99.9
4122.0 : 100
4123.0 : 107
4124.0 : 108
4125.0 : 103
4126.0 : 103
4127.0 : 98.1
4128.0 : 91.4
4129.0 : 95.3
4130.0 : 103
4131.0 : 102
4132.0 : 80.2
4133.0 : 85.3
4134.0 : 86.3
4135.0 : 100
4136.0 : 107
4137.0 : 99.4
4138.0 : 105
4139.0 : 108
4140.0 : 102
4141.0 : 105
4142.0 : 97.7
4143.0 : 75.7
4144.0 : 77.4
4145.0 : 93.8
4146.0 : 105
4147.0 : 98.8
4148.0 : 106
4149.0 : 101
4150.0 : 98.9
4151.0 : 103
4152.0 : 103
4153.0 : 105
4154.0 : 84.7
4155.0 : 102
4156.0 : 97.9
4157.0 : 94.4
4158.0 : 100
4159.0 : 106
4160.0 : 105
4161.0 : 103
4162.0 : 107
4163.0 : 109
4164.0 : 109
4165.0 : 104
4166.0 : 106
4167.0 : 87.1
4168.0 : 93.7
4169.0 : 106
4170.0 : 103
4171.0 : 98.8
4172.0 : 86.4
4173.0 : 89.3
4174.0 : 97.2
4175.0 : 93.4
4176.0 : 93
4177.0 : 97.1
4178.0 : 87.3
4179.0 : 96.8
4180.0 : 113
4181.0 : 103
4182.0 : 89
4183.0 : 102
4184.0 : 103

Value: -2.0 A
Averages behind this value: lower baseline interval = 88.9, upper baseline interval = 98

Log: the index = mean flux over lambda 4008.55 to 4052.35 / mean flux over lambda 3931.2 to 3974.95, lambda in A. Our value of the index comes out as 1.96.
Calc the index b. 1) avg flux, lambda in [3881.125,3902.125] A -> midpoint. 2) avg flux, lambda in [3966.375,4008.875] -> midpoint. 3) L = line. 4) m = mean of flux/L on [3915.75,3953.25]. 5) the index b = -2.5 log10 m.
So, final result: 0.31 mag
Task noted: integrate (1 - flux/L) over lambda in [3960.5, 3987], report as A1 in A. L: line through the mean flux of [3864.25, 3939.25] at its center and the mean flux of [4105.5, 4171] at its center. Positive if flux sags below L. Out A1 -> 6.4 A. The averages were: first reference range 58.1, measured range 54.1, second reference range 100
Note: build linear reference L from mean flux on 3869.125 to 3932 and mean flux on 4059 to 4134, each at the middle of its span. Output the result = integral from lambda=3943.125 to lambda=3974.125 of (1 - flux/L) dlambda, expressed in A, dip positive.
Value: 7.4 A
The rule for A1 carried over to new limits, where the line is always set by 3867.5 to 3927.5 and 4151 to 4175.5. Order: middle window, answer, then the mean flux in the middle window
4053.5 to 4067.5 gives -0.23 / 87.3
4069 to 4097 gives -2.48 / 96.8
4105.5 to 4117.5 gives -1.43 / 104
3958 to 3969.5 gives 5.21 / 39.8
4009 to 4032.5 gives -4.74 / 96.8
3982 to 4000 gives -2.63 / 87.8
